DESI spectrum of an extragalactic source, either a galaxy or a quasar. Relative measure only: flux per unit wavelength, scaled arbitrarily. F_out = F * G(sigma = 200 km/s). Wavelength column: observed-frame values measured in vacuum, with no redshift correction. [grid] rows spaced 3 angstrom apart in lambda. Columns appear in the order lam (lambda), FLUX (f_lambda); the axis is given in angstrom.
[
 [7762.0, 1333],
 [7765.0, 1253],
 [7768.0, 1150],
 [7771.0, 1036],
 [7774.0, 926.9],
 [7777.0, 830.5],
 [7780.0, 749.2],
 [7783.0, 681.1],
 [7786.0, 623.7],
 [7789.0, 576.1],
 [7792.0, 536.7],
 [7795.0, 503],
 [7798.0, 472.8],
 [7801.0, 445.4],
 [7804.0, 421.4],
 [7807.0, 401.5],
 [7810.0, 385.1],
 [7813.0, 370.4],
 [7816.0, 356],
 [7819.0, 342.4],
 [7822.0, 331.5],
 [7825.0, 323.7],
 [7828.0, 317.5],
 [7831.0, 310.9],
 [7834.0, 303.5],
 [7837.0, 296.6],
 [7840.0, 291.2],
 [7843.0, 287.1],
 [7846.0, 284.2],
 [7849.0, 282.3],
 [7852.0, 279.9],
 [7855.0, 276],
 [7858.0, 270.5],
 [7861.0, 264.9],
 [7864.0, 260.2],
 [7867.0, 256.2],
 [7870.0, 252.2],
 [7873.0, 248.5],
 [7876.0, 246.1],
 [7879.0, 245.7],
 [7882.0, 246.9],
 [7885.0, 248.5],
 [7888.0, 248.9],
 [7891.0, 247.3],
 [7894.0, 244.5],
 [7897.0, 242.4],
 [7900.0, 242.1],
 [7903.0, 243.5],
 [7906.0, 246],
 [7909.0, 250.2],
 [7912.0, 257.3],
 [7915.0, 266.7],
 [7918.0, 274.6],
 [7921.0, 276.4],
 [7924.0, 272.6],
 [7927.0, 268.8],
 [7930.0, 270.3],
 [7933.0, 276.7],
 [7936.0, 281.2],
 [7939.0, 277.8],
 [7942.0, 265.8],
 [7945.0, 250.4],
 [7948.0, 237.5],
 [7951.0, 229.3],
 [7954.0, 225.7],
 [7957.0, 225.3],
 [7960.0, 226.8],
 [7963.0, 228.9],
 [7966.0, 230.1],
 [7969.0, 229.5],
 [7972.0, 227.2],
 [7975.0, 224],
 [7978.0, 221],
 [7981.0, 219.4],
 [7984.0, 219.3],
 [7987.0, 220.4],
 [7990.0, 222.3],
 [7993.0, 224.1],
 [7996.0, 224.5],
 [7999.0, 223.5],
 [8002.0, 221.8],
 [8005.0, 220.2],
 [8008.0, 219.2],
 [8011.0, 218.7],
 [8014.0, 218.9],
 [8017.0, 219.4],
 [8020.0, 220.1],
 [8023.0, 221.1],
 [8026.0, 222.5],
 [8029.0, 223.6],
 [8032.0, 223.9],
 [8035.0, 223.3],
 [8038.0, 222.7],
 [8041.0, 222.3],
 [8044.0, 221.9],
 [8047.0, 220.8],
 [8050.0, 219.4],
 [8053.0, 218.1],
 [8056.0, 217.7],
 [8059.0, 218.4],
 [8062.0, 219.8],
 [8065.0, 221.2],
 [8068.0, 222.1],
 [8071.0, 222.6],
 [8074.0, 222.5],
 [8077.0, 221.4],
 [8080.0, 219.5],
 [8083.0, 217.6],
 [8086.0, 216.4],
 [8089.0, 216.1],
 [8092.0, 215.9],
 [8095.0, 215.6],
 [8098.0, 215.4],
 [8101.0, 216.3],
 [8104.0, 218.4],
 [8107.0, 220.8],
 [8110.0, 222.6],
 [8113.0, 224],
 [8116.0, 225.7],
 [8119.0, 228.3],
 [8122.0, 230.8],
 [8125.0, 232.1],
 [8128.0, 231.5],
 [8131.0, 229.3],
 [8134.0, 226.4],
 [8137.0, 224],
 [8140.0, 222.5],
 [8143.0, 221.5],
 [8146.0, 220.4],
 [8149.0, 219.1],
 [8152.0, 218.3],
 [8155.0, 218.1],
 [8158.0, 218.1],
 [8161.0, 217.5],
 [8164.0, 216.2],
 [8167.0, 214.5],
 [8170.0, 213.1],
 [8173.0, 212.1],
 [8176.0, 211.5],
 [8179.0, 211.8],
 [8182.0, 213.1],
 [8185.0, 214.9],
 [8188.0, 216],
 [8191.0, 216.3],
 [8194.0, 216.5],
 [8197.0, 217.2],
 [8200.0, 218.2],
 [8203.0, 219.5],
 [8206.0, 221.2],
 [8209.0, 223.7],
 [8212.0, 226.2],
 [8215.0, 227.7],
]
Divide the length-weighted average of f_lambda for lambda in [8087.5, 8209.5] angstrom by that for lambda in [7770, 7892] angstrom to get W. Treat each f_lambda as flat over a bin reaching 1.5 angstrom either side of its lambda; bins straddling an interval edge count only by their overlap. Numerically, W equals 0.6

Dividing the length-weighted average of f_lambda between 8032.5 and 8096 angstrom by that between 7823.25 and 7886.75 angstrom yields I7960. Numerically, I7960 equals 0.8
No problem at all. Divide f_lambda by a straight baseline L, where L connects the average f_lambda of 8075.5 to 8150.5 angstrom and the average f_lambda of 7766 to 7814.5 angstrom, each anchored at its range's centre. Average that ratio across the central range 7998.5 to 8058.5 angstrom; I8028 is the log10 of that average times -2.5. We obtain 0.43 mag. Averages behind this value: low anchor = 638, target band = 221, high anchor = 222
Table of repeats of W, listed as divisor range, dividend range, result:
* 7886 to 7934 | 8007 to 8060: 0.86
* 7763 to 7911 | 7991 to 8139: 0.54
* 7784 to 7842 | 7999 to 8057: 0.55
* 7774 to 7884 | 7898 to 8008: 0.63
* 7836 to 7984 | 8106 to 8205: 0.87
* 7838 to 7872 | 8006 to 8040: 0.81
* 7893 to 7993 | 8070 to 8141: 0.91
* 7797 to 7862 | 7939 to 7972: 0.71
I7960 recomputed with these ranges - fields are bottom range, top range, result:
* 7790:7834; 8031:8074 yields 0.56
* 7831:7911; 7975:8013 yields 0.84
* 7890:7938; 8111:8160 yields 0.86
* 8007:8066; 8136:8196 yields 0.98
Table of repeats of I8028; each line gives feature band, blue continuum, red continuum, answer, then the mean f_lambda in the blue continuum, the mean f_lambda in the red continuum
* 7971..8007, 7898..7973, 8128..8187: 0.099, 251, 218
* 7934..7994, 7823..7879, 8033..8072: 0.056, 280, 221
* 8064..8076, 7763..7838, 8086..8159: 0.243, 565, 222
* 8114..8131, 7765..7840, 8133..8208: 0.132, 539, 218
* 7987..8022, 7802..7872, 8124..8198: 0.192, 312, 219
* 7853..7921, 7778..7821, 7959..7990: 0.365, 492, 225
